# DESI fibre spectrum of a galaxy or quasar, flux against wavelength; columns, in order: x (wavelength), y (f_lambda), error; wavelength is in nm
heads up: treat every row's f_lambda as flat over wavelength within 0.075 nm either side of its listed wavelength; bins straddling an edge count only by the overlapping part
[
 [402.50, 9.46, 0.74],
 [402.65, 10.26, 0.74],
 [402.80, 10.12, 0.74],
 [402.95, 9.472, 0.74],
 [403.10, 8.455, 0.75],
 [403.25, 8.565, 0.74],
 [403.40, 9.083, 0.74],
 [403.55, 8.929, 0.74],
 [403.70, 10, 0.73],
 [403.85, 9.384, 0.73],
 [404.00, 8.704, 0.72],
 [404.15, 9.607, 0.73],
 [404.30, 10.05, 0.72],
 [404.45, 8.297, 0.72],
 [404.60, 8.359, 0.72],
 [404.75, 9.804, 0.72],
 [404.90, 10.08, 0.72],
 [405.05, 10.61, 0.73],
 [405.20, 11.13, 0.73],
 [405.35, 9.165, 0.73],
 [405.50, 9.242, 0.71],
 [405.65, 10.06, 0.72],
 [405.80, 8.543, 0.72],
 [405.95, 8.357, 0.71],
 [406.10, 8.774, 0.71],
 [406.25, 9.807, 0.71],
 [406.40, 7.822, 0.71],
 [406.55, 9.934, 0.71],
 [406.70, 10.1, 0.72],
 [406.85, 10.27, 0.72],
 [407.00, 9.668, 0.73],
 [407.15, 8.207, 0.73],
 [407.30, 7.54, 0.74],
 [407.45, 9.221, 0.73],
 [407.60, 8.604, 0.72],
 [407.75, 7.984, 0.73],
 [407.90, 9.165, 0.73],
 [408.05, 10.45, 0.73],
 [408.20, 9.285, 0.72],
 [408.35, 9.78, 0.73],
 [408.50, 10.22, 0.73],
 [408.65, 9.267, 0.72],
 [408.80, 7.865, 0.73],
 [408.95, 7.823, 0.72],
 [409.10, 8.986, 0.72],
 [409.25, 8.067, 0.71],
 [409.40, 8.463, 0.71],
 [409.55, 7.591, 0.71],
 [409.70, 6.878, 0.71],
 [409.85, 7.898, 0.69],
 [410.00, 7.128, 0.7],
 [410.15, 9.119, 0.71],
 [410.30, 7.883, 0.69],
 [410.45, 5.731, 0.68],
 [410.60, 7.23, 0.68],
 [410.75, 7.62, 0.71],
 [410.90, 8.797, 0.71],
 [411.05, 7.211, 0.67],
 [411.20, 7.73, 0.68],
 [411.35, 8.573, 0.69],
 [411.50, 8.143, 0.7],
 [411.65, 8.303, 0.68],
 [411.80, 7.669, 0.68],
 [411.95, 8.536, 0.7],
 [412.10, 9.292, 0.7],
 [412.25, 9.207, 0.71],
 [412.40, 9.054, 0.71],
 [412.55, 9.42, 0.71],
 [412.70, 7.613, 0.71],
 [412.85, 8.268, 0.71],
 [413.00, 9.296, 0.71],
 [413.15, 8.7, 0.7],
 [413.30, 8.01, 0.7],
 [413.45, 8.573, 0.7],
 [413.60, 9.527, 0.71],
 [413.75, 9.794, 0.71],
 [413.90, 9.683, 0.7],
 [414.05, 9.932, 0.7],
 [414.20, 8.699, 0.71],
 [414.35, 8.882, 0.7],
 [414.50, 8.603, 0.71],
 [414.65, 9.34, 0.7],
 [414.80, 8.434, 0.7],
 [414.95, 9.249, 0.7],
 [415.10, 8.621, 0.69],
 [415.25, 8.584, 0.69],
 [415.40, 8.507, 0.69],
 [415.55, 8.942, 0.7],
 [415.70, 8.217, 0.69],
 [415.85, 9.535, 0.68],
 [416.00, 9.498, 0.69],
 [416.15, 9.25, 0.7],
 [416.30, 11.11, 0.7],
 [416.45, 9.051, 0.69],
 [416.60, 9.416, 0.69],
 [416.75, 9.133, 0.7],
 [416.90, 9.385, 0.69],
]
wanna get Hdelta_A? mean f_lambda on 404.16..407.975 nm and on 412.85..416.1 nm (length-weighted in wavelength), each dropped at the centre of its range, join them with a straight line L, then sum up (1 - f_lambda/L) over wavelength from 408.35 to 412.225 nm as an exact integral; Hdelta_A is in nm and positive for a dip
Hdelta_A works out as 0.41 nm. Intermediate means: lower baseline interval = 9.24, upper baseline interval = 8.97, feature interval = 8.13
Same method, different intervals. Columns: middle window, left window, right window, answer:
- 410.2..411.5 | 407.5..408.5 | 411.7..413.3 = 0.18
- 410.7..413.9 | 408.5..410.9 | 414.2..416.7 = -0.05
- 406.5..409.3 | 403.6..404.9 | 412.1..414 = 0.03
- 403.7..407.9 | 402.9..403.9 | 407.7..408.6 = 0.03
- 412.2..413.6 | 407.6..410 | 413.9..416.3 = 0.03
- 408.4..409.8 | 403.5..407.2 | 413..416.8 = 0.14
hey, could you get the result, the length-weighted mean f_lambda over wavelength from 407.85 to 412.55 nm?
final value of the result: 8.37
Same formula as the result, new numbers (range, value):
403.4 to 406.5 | 9.33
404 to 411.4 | 8.78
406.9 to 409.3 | 8.91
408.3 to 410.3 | 8.35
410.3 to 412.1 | 7.84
